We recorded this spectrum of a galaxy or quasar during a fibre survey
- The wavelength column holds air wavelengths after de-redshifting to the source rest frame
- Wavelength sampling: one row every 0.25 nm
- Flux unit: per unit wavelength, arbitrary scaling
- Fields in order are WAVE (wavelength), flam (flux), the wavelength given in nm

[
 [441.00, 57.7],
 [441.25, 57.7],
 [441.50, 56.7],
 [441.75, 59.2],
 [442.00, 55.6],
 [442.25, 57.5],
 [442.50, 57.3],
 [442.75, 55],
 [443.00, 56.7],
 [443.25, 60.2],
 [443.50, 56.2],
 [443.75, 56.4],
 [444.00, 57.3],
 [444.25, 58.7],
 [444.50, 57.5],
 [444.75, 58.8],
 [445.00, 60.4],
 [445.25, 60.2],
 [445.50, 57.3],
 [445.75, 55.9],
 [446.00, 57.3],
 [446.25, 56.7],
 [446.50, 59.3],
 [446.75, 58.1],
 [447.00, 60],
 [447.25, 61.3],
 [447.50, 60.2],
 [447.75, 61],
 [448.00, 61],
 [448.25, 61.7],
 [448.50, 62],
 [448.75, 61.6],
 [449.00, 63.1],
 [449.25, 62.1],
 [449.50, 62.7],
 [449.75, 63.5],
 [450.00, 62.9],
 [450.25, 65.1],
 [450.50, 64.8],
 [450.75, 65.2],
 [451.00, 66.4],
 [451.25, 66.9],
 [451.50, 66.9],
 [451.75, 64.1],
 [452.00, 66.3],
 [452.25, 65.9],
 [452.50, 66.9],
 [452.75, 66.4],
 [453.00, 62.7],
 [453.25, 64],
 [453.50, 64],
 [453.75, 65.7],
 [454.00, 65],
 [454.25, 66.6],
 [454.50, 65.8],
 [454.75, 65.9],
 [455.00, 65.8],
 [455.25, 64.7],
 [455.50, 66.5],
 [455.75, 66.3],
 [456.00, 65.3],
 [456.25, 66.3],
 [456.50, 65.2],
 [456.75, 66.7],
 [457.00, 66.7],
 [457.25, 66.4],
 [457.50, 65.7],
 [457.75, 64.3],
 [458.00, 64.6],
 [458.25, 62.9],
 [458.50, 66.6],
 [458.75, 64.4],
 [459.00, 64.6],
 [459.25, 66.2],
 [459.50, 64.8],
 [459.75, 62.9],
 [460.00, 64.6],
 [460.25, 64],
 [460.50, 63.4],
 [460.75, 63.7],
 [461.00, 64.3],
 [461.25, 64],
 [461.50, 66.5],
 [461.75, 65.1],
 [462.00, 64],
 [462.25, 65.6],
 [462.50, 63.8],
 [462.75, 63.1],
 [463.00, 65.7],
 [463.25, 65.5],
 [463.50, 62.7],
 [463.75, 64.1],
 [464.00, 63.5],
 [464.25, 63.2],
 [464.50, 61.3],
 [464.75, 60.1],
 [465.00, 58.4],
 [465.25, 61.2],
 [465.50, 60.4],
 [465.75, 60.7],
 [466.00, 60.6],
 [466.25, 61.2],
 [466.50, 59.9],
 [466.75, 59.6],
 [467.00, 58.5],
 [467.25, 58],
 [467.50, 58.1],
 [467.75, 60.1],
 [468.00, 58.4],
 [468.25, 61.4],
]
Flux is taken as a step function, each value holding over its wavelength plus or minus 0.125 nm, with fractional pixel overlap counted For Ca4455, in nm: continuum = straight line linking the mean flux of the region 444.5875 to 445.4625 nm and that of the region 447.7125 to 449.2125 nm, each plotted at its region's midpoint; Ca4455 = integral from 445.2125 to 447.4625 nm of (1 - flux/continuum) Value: 0.07 nm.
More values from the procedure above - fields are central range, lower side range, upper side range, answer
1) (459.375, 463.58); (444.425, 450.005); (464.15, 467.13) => -0.28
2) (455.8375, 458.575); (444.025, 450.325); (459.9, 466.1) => -0.15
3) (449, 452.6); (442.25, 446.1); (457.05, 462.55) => -0.25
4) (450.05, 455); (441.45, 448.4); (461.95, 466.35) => -0.45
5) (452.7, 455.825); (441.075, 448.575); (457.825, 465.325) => -0.19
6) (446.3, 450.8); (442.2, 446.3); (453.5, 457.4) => -0.08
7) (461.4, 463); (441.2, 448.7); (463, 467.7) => -0.11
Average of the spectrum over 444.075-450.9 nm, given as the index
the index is 60.7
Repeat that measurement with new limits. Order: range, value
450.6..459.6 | 65.5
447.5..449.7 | 61.9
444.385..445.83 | 58.4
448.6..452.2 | 64.4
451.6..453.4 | 65.2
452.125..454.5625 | 65.3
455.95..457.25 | 66.1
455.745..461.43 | 64.9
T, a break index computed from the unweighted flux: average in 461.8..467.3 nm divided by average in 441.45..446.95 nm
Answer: 1.1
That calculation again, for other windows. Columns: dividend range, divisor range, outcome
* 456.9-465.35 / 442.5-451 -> 1.07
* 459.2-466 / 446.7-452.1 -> 1.00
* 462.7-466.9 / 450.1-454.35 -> 0.94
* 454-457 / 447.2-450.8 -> 1.05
